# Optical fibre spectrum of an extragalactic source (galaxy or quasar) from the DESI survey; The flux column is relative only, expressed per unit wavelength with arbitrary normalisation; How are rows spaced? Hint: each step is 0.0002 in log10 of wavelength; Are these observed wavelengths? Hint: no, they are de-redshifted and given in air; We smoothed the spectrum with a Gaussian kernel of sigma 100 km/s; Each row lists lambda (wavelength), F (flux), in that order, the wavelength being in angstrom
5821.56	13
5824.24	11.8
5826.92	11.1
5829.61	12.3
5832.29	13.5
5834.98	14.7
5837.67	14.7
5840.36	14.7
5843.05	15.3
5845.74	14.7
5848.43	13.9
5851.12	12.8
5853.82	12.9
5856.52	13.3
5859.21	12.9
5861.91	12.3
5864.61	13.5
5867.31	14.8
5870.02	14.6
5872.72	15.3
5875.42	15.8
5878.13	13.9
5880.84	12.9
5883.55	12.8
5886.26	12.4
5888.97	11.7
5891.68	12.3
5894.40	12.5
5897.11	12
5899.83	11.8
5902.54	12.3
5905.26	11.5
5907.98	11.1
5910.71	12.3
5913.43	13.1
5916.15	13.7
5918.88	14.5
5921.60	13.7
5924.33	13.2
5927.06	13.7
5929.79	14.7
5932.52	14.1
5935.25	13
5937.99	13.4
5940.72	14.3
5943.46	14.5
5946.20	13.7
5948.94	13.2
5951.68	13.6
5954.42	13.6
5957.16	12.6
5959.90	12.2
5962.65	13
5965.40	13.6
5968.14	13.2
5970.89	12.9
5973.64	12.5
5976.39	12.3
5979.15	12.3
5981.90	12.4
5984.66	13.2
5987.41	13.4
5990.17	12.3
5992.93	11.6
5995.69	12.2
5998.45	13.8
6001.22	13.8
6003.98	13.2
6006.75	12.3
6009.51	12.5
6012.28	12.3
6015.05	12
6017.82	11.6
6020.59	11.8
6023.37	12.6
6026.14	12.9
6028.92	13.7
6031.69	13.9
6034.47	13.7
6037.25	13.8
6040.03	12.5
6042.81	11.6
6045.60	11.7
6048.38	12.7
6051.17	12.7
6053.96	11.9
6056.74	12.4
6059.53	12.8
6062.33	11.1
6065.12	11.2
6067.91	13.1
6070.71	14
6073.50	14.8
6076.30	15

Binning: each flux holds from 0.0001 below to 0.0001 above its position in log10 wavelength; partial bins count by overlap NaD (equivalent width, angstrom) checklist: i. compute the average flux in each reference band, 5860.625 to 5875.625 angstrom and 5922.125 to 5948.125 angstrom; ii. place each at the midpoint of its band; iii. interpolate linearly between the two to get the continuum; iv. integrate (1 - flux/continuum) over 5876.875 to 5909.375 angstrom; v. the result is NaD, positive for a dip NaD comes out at 4.3 angstrom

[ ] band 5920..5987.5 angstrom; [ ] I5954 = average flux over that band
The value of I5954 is 13.3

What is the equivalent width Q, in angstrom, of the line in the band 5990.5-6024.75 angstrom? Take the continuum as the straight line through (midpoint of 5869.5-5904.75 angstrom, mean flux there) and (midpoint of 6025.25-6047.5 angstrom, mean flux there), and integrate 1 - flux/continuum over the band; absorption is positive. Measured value 1.4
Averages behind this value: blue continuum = 13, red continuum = 13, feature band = 12.5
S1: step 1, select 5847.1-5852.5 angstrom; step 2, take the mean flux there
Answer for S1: 13.3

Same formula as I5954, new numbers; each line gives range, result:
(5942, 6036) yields 12.9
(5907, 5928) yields 13.2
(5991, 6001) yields 12.7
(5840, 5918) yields 13.2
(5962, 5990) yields 12.9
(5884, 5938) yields 12.8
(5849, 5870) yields 13.3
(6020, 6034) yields 13.1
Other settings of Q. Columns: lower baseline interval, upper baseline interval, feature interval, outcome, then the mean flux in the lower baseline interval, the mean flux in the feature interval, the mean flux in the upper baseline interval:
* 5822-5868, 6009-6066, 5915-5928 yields -0.7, 13.5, 13.8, 12.5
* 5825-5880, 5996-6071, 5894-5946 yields 0.8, 13.8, 13.2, 12.6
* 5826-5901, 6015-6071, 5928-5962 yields -1.4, 13.4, 13.6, 12.5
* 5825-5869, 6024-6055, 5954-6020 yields 1.8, 13.6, 12.7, 12.8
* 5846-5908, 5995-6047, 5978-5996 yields 0.4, 13.1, 12.5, 12.7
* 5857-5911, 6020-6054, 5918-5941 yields -1.6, 13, 13.8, 12.8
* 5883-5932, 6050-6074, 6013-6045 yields -0.2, 12.8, 12.7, 12.6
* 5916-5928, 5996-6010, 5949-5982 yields 1.3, 13.8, 12.9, 13.1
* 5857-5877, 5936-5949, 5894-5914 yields 2.8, 14.1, 12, 13.8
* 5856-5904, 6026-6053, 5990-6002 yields 0.2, 13.2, 12.7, 12.9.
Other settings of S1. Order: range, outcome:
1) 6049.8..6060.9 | 12.5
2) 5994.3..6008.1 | 13.1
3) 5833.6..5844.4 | 14.8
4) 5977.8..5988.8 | 12.8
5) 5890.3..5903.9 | 12.2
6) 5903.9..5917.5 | 12.3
